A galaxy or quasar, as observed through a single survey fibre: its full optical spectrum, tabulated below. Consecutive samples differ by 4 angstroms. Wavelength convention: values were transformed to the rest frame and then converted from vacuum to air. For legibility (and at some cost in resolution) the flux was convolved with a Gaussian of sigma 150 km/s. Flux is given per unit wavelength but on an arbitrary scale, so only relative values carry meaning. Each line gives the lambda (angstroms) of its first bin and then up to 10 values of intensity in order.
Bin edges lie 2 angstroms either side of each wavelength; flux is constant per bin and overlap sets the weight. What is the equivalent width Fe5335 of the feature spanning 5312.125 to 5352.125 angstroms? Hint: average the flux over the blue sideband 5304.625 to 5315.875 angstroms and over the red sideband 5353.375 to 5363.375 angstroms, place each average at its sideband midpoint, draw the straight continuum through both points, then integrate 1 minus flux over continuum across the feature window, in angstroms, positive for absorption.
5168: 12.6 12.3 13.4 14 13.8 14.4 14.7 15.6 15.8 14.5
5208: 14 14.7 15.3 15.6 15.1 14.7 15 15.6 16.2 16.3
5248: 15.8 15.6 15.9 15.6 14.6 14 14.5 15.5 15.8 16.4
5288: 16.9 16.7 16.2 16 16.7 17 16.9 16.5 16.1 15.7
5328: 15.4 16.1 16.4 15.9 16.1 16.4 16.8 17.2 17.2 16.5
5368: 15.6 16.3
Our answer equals 1.90 angstroms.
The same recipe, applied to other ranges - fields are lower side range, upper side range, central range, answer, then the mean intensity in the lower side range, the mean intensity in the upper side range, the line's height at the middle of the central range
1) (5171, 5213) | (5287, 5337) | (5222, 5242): -0.4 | 14.3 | 16.3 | 15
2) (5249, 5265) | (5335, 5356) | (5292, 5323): -0.9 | 15.5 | 16.4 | 16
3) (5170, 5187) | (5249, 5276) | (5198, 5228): -1.8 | 13.4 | 15.1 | 14.1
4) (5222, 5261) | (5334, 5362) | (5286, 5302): -0.4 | 15.6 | 16.6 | 16.1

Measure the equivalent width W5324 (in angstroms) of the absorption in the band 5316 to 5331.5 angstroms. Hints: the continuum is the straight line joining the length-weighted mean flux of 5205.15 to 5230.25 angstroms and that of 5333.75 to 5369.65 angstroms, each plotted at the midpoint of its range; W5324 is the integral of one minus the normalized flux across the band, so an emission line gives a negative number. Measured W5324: 0.3 angstroms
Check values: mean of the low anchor 14.9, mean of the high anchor 16.5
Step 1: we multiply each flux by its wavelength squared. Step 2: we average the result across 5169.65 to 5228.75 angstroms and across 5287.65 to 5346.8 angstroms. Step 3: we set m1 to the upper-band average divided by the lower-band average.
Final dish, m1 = 1.17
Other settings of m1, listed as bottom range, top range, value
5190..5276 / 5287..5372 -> 1.12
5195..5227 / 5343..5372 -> 1.16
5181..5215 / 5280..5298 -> 1.16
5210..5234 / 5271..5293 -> 1.09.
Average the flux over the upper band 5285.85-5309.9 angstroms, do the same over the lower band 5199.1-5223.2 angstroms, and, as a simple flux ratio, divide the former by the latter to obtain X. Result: 1.11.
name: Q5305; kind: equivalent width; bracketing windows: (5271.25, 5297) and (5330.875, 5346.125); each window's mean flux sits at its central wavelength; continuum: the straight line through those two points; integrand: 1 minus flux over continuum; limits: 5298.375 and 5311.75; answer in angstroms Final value -0.4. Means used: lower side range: 16.1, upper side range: 16.1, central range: 16.6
